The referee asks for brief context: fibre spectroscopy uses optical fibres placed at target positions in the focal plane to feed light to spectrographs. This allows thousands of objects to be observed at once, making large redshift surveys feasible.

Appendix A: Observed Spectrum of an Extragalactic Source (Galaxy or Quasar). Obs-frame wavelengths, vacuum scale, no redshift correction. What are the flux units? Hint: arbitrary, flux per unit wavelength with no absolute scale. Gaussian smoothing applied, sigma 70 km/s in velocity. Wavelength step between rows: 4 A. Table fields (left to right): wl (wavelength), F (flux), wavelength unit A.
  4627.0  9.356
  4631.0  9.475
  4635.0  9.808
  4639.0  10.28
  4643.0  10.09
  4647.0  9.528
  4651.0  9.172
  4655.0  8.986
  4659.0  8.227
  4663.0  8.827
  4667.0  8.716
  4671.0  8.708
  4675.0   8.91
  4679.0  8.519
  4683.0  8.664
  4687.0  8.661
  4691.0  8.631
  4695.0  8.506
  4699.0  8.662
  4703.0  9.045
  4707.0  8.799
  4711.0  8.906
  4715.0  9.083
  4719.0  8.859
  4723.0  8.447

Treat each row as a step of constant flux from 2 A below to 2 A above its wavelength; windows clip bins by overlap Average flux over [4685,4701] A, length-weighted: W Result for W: 8.62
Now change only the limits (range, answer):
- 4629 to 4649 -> 9.84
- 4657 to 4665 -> 8.53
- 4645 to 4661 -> 8.98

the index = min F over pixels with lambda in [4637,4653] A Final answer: 9.172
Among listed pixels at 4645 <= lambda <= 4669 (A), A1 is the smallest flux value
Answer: 8.227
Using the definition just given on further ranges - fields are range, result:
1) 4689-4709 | 8.506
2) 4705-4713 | 8.799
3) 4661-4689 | 8.519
